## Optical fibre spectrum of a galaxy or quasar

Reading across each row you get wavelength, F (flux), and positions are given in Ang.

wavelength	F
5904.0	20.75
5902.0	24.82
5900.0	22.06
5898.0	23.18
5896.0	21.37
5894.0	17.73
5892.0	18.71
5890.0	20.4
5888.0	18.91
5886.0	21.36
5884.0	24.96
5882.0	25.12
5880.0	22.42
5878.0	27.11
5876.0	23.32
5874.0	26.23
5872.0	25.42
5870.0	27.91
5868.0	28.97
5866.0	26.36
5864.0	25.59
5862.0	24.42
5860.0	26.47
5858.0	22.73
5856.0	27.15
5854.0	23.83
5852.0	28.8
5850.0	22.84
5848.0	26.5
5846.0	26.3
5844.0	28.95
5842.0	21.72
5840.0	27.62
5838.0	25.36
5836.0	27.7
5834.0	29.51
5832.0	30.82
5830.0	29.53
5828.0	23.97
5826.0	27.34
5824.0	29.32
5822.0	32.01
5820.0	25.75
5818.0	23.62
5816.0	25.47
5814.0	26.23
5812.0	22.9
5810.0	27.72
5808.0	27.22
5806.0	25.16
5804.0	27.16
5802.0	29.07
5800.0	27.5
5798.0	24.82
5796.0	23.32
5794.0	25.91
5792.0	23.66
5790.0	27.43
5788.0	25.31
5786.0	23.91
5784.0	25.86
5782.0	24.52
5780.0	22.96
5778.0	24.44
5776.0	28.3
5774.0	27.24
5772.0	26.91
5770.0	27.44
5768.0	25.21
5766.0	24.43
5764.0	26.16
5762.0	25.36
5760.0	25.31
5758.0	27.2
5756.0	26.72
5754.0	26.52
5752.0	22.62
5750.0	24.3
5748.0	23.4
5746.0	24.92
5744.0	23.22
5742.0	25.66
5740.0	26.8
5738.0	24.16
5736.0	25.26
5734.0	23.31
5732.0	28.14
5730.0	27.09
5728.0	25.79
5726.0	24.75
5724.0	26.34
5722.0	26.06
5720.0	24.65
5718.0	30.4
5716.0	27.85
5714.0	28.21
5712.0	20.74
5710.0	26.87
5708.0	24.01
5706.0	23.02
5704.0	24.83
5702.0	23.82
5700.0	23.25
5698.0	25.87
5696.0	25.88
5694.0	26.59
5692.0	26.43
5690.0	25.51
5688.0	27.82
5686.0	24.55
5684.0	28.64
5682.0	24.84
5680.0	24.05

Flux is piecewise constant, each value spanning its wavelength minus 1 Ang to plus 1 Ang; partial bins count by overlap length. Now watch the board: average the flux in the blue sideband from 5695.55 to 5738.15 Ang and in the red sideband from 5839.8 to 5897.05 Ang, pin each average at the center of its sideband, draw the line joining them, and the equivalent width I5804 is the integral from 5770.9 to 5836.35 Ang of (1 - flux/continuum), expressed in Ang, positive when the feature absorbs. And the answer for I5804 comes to -4.1 Ang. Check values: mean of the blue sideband 25.5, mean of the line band 26.4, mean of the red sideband 24.4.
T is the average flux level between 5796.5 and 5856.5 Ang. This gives 26.7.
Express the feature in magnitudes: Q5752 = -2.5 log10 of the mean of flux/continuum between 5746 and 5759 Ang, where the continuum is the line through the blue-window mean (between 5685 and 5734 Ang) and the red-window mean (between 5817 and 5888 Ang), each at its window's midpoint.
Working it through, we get 0.03 mag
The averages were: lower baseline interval 25.7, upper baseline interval 26.1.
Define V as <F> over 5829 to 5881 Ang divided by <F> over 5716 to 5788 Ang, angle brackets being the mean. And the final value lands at 1.03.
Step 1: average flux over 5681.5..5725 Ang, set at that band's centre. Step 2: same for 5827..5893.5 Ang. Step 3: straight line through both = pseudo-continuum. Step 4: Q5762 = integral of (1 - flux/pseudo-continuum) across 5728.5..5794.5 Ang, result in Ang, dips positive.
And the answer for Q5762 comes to 0.36 Ang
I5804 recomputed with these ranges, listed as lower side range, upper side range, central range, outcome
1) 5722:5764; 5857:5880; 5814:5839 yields -1.83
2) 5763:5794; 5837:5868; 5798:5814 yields -0.55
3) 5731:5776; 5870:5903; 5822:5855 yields -4.45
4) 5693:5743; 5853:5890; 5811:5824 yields -0.62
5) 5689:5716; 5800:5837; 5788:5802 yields 0.59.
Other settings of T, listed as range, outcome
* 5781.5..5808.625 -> 25.8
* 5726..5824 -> 25.7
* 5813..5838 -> 27.5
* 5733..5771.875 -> 25.2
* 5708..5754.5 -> 25.5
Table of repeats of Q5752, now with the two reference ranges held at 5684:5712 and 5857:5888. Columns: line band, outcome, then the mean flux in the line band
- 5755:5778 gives -0.05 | 26.3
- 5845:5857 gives -0.04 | 25.9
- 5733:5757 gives 0.02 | 24.7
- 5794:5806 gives -0.05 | 26.2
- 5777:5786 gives 0.03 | 24.4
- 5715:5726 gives -0.07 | 26.9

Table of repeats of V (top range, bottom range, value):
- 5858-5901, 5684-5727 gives 0.92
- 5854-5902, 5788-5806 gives 0.92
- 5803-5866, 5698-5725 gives 1.04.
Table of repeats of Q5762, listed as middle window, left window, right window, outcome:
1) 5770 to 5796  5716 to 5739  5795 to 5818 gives 0.46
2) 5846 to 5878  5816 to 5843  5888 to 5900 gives -2.91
